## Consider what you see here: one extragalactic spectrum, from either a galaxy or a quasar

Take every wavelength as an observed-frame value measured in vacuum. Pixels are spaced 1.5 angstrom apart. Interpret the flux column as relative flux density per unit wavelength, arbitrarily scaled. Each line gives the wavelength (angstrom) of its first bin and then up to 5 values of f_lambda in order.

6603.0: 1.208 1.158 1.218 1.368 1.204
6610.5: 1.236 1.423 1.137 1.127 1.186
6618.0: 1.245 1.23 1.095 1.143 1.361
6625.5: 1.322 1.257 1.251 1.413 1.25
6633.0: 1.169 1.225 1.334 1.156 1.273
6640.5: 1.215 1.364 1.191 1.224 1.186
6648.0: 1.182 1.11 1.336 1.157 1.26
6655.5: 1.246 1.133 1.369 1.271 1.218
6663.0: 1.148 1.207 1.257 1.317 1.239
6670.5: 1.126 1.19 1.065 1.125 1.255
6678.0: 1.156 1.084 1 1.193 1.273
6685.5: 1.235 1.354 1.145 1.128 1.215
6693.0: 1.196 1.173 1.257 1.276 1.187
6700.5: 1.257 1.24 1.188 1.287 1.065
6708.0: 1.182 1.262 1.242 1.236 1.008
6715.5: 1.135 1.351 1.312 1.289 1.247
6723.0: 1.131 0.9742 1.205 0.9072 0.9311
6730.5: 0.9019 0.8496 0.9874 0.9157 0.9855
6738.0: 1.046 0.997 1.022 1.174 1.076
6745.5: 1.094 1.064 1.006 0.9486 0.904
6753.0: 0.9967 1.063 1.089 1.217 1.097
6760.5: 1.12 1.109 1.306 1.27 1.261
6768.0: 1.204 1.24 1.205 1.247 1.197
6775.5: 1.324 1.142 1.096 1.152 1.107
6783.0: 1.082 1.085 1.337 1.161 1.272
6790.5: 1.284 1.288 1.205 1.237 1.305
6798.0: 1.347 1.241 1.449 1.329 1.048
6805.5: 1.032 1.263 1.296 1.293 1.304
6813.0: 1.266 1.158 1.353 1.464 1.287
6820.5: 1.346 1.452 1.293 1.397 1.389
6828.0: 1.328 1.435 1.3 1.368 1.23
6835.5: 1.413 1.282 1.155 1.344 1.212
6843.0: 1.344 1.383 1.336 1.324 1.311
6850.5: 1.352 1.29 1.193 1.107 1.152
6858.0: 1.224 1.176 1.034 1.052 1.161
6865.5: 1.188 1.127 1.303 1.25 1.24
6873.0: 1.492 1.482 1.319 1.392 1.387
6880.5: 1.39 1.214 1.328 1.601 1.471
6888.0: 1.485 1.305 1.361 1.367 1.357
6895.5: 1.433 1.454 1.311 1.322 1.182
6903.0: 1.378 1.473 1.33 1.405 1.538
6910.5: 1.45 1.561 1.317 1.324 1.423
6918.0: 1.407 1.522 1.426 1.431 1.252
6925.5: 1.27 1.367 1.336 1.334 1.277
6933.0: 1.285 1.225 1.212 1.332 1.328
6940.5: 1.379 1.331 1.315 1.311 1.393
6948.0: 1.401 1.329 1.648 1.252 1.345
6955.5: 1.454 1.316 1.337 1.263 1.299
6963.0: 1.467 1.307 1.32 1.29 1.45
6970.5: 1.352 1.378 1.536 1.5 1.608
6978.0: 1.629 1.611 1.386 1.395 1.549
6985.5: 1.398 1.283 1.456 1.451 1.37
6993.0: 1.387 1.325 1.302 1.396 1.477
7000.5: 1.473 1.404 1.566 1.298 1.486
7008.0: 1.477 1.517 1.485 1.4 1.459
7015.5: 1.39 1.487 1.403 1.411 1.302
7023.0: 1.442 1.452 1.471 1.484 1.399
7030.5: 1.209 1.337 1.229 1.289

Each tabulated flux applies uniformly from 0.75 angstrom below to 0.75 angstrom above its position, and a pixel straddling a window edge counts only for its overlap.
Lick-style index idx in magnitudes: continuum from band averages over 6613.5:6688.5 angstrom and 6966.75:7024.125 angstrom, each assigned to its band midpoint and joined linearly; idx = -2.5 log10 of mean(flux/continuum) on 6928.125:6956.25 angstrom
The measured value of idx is 0.05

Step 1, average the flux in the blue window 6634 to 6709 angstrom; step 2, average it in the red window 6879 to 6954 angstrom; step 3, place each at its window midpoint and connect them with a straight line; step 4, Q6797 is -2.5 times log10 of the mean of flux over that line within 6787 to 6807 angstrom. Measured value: 0.04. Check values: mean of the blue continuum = 1.21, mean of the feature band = 1.25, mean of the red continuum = 1.37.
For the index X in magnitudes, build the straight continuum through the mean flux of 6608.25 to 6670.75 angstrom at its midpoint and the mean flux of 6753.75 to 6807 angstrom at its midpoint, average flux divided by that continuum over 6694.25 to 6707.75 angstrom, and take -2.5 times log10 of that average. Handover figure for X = 0.006 mag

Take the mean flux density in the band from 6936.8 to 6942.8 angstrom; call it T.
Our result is 1.34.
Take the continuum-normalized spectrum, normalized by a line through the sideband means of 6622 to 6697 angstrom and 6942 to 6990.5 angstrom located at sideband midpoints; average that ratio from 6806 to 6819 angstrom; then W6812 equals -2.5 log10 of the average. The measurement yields 0.02 mag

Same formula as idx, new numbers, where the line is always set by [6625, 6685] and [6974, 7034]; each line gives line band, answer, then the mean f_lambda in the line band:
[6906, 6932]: -0.01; 1.39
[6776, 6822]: 0.05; 1.24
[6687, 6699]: 0.03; 1.21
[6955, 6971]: 0.04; 1.35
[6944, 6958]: 0.01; 1.38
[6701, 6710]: 0.04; 1.2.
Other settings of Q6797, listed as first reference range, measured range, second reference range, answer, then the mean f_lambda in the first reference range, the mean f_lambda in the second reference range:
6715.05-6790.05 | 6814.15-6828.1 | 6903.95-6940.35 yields -0.11 mag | 1.12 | 1.37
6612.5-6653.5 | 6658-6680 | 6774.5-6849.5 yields 0.03 mag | 1.23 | 1.28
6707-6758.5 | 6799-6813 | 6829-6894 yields -0.04 mag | 1.08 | 1.3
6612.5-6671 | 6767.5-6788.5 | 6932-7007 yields 0.10 mag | 1.23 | 1.39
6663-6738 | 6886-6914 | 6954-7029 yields -0.04 mag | 1.16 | 1.42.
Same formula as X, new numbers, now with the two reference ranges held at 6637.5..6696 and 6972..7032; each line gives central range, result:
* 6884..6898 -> -0.05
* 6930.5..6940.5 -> 0.08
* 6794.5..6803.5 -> -0.01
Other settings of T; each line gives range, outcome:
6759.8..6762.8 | 1.12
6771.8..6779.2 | 1.2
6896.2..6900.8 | 1.36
